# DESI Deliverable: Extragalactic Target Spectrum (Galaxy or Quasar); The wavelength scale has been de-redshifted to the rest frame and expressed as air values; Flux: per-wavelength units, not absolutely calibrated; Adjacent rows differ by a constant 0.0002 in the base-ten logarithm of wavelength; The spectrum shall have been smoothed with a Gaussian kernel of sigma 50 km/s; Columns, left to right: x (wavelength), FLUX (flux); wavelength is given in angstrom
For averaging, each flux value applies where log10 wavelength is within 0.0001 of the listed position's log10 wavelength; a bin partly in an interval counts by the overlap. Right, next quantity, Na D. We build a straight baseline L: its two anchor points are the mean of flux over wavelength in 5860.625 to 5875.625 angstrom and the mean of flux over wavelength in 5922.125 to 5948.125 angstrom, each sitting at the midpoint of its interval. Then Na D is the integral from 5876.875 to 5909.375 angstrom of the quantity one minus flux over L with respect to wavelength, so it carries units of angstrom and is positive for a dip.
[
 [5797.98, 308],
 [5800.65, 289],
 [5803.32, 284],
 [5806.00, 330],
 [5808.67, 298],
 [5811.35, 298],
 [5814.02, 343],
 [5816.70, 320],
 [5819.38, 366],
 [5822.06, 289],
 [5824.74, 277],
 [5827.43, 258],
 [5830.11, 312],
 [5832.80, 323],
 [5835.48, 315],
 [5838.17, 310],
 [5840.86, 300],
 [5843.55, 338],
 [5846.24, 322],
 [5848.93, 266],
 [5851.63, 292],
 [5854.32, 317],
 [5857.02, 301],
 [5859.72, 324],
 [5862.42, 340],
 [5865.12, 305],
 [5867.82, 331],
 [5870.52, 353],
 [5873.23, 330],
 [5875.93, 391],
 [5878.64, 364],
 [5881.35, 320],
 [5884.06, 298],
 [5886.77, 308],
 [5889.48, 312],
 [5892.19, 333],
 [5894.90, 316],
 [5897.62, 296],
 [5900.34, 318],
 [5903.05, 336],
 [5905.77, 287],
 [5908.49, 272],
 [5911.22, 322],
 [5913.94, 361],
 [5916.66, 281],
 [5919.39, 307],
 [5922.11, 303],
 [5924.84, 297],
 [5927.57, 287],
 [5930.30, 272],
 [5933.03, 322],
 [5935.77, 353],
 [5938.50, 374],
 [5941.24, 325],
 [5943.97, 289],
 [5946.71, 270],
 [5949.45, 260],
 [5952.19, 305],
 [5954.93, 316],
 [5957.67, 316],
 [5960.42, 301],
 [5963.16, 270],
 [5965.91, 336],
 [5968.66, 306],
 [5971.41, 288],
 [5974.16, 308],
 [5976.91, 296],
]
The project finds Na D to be 1.1 angstrom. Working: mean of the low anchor 336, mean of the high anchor 309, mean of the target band 315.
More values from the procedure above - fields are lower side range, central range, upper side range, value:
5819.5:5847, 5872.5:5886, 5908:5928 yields -1.5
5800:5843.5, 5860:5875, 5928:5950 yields -1.2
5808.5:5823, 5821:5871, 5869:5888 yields 3.2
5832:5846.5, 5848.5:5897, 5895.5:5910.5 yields -2.0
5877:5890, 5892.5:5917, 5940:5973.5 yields 0.3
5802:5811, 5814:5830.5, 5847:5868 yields -0.1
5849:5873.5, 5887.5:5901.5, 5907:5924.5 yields -0.2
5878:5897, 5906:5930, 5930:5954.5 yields 0.9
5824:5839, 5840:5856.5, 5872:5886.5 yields 0.4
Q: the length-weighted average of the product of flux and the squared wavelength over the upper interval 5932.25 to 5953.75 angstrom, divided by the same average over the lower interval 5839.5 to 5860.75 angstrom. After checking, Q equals 1.0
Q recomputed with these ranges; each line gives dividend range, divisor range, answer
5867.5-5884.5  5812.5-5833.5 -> 1.13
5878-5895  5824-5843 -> 1.08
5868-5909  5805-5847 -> 1.06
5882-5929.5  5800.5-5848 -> 1.02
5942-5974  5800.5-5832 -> 1.02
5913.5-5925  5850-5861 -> 1.02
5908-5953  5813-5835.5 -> 1.02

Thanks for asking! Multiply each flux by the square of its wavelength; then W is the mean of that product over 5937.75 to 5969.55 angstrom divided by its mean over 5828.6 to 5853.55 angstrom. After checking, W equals 1.0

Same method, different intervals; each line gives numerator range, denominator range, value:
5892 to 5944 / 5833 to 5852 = 1.04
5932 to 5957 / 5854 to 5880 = 0.95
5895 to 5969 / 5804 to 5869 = 1.02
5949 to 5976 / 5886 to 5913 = 0.99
